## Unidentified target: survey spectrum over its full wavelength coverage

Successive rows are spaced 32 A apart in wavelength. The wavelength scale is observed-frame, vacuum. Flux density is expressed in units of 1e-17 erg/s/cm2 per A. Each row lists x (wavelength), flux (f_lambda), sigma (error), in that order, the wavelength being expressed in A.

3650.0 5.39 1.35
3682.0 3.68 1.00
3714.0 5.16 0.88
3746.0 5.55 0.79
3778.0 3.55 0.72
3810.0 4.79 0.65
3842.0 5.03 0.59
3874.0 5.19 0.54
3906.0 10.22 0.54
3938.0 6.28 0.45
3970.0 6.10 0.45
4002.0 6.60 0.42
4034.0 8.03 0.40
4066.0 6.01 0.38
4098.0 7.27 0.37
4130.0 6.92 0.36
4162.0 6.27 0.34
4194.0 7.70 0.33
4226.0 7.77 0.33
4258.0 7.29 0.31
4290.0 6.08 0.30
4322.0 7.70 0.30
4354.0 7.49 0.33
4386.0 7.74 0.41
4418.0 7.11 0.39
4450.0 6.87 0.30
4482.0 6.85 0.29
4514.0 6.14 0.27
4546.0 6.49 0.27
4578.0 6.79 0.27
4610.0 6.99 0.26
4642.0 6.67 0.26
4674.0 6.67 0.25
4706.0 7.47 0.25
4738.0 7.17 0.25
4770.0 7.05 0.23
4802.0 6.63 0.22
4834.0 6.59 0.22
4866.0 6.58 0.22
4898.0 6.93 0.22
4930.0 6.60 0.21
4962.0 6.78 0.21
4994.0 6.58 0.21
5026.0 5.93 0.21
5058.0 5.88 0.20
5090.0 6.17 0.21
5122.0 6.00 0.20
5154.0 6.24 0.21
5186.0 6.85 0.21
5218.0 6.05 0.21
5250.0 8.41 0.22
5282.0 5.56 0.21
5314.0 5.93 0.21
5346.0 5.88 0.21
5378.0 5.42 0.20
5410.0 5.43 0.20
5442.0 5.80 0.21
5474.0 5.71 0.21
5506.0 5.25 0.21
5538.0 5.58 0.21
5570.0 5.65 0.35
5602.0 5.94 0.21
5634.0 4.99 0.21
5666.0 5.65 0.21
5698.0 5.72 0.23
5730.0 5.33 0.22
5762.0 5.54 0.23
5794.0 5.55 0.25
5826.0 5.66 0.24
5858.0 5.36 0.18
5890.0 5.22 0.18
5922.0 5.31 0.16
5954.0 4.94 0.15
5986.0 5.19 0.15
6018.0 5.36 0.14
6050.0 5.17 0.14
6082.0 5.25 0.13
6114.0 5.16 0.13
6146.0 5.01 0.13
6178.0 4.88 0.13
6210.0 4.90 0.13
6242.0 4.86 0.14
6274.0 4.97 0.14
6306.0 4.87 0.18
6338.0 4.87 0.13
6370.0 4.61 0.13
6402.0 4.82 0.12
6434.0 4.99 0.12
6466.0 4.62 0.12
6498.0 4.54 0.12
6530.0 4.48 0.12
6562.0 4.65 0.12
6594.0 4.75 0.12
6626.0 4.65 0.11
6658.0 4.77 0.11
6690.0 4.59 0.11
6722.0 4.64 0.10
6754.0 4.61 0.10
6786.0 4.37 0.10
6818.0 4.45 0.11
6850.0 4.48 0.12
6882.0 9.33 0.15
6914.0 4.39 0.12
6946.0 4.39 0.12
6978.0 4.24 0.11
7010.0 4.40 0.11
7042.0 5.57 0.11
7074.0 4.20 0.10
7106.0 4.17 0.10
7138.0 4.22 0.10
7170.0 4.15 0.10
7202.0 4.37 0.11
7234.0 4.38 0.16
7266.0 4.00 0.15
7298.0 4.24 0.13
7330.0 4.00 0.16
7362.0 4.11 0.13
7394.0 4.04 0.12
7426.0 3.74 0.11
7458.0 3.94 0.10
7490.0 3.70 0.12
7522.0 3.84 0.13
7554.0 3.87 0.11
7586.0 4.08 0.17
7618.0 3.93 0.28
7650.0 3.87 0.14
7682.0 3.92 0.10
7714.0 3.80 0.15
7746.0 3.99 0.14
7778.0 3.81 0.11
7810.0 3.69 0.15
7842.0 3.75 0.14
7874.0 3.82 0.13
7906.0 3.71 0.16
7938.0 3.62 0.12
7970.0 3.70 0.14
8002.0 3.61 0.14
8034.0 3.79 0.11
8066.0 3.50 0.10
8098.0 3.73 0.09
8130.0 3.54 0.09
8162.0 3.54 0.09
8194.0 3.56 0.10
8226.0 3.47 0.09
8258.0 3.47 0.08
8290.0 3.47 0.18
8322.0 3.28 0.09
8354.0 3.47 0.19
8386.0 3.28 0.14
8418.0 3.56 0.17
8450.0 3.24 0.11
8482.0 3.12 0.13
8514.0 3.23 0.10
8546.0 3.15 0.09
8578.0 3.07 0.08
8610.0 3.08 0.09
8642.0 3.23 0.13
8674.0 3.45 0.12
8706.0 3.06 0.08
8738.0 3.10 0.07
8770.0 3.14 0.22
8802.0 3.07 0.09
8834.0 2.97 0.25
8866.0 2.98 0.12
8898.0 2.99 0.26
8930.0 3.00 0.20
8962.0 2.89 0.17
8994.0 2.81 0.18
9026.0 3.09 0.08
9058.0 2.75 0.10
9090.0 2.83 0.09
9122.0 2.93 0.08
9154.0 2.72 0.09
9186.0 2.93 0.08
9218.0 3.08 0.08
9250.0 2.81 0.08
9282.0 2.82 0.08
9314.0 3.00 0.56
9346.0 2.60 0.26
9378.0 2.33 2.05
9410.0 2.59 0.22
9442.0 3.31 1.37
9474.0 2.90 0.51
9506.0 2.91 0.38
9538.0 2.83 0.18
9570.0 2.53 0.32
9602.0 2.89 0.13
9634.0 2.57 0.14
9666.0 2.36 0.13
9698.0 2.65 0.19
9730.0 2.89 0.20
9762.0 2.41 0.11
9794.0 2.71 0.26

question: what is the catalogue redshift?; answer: 0.05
